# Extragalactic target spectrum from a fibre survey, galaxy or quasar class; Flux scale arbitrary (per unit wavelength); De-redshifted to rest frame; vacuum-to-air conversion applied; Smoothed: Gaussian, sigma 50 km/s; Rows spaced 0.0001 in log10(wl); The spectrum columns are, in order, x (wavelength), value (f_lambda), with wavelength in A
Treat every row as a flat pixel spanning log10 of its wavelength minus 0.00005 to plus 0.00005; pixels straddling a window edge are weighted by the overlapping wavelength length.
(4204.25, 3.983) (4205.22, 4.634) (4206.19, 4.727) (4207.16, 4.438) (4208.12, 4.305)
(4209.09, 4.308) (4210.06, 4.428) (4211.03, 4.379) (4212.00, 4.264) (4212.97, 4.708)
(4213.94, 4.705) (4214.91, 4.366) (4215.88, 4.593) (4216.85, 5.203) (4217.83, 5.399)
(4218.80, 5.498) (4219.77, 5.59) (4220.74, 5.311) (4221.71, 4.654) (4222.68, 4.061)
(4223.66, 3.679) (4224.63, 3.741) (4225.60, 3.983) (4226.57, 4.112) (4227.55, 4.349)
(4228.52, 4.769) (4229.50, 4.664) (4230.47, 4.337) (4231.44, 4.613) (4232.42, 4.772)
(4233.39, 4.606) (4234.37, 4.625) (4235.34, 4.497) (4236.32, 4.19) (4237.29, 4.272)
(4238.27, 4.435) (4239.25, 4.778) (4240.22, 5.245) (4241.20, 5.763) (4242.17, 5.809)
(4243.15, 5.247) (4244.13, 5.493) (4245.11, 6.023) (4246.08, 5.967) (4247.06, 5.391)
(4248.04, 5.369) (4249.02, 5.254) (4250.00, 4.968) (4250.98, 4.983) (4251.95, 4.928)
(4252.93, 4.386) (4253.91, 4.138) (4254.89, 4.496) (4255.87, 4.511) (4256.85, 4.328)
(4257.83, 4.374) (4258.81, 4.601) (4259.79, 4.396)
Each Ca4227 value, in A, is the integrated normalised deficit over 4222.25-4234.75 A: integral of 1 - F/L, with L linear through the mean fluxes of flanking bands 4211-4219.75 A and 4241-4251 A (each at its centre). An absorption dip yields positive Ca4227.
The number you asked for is 1.9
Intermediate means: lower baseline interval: 4.85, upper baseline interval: 5.49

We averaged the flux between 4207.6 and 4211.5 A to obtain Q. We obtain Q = 4.36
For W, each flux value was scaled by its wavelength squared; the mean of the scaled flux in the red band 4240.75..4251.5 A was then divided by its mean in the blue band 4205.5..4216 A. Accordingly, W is 1.24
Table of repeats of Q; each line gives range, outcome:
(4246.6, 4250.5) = 5.23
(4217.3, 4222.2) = 5.29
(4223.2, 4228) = 3.97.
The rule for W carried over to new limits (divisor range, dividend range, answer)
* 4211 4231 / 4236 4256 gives 1.11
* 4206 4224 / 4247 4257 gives 1.04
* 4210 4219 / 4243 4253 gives 1.14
